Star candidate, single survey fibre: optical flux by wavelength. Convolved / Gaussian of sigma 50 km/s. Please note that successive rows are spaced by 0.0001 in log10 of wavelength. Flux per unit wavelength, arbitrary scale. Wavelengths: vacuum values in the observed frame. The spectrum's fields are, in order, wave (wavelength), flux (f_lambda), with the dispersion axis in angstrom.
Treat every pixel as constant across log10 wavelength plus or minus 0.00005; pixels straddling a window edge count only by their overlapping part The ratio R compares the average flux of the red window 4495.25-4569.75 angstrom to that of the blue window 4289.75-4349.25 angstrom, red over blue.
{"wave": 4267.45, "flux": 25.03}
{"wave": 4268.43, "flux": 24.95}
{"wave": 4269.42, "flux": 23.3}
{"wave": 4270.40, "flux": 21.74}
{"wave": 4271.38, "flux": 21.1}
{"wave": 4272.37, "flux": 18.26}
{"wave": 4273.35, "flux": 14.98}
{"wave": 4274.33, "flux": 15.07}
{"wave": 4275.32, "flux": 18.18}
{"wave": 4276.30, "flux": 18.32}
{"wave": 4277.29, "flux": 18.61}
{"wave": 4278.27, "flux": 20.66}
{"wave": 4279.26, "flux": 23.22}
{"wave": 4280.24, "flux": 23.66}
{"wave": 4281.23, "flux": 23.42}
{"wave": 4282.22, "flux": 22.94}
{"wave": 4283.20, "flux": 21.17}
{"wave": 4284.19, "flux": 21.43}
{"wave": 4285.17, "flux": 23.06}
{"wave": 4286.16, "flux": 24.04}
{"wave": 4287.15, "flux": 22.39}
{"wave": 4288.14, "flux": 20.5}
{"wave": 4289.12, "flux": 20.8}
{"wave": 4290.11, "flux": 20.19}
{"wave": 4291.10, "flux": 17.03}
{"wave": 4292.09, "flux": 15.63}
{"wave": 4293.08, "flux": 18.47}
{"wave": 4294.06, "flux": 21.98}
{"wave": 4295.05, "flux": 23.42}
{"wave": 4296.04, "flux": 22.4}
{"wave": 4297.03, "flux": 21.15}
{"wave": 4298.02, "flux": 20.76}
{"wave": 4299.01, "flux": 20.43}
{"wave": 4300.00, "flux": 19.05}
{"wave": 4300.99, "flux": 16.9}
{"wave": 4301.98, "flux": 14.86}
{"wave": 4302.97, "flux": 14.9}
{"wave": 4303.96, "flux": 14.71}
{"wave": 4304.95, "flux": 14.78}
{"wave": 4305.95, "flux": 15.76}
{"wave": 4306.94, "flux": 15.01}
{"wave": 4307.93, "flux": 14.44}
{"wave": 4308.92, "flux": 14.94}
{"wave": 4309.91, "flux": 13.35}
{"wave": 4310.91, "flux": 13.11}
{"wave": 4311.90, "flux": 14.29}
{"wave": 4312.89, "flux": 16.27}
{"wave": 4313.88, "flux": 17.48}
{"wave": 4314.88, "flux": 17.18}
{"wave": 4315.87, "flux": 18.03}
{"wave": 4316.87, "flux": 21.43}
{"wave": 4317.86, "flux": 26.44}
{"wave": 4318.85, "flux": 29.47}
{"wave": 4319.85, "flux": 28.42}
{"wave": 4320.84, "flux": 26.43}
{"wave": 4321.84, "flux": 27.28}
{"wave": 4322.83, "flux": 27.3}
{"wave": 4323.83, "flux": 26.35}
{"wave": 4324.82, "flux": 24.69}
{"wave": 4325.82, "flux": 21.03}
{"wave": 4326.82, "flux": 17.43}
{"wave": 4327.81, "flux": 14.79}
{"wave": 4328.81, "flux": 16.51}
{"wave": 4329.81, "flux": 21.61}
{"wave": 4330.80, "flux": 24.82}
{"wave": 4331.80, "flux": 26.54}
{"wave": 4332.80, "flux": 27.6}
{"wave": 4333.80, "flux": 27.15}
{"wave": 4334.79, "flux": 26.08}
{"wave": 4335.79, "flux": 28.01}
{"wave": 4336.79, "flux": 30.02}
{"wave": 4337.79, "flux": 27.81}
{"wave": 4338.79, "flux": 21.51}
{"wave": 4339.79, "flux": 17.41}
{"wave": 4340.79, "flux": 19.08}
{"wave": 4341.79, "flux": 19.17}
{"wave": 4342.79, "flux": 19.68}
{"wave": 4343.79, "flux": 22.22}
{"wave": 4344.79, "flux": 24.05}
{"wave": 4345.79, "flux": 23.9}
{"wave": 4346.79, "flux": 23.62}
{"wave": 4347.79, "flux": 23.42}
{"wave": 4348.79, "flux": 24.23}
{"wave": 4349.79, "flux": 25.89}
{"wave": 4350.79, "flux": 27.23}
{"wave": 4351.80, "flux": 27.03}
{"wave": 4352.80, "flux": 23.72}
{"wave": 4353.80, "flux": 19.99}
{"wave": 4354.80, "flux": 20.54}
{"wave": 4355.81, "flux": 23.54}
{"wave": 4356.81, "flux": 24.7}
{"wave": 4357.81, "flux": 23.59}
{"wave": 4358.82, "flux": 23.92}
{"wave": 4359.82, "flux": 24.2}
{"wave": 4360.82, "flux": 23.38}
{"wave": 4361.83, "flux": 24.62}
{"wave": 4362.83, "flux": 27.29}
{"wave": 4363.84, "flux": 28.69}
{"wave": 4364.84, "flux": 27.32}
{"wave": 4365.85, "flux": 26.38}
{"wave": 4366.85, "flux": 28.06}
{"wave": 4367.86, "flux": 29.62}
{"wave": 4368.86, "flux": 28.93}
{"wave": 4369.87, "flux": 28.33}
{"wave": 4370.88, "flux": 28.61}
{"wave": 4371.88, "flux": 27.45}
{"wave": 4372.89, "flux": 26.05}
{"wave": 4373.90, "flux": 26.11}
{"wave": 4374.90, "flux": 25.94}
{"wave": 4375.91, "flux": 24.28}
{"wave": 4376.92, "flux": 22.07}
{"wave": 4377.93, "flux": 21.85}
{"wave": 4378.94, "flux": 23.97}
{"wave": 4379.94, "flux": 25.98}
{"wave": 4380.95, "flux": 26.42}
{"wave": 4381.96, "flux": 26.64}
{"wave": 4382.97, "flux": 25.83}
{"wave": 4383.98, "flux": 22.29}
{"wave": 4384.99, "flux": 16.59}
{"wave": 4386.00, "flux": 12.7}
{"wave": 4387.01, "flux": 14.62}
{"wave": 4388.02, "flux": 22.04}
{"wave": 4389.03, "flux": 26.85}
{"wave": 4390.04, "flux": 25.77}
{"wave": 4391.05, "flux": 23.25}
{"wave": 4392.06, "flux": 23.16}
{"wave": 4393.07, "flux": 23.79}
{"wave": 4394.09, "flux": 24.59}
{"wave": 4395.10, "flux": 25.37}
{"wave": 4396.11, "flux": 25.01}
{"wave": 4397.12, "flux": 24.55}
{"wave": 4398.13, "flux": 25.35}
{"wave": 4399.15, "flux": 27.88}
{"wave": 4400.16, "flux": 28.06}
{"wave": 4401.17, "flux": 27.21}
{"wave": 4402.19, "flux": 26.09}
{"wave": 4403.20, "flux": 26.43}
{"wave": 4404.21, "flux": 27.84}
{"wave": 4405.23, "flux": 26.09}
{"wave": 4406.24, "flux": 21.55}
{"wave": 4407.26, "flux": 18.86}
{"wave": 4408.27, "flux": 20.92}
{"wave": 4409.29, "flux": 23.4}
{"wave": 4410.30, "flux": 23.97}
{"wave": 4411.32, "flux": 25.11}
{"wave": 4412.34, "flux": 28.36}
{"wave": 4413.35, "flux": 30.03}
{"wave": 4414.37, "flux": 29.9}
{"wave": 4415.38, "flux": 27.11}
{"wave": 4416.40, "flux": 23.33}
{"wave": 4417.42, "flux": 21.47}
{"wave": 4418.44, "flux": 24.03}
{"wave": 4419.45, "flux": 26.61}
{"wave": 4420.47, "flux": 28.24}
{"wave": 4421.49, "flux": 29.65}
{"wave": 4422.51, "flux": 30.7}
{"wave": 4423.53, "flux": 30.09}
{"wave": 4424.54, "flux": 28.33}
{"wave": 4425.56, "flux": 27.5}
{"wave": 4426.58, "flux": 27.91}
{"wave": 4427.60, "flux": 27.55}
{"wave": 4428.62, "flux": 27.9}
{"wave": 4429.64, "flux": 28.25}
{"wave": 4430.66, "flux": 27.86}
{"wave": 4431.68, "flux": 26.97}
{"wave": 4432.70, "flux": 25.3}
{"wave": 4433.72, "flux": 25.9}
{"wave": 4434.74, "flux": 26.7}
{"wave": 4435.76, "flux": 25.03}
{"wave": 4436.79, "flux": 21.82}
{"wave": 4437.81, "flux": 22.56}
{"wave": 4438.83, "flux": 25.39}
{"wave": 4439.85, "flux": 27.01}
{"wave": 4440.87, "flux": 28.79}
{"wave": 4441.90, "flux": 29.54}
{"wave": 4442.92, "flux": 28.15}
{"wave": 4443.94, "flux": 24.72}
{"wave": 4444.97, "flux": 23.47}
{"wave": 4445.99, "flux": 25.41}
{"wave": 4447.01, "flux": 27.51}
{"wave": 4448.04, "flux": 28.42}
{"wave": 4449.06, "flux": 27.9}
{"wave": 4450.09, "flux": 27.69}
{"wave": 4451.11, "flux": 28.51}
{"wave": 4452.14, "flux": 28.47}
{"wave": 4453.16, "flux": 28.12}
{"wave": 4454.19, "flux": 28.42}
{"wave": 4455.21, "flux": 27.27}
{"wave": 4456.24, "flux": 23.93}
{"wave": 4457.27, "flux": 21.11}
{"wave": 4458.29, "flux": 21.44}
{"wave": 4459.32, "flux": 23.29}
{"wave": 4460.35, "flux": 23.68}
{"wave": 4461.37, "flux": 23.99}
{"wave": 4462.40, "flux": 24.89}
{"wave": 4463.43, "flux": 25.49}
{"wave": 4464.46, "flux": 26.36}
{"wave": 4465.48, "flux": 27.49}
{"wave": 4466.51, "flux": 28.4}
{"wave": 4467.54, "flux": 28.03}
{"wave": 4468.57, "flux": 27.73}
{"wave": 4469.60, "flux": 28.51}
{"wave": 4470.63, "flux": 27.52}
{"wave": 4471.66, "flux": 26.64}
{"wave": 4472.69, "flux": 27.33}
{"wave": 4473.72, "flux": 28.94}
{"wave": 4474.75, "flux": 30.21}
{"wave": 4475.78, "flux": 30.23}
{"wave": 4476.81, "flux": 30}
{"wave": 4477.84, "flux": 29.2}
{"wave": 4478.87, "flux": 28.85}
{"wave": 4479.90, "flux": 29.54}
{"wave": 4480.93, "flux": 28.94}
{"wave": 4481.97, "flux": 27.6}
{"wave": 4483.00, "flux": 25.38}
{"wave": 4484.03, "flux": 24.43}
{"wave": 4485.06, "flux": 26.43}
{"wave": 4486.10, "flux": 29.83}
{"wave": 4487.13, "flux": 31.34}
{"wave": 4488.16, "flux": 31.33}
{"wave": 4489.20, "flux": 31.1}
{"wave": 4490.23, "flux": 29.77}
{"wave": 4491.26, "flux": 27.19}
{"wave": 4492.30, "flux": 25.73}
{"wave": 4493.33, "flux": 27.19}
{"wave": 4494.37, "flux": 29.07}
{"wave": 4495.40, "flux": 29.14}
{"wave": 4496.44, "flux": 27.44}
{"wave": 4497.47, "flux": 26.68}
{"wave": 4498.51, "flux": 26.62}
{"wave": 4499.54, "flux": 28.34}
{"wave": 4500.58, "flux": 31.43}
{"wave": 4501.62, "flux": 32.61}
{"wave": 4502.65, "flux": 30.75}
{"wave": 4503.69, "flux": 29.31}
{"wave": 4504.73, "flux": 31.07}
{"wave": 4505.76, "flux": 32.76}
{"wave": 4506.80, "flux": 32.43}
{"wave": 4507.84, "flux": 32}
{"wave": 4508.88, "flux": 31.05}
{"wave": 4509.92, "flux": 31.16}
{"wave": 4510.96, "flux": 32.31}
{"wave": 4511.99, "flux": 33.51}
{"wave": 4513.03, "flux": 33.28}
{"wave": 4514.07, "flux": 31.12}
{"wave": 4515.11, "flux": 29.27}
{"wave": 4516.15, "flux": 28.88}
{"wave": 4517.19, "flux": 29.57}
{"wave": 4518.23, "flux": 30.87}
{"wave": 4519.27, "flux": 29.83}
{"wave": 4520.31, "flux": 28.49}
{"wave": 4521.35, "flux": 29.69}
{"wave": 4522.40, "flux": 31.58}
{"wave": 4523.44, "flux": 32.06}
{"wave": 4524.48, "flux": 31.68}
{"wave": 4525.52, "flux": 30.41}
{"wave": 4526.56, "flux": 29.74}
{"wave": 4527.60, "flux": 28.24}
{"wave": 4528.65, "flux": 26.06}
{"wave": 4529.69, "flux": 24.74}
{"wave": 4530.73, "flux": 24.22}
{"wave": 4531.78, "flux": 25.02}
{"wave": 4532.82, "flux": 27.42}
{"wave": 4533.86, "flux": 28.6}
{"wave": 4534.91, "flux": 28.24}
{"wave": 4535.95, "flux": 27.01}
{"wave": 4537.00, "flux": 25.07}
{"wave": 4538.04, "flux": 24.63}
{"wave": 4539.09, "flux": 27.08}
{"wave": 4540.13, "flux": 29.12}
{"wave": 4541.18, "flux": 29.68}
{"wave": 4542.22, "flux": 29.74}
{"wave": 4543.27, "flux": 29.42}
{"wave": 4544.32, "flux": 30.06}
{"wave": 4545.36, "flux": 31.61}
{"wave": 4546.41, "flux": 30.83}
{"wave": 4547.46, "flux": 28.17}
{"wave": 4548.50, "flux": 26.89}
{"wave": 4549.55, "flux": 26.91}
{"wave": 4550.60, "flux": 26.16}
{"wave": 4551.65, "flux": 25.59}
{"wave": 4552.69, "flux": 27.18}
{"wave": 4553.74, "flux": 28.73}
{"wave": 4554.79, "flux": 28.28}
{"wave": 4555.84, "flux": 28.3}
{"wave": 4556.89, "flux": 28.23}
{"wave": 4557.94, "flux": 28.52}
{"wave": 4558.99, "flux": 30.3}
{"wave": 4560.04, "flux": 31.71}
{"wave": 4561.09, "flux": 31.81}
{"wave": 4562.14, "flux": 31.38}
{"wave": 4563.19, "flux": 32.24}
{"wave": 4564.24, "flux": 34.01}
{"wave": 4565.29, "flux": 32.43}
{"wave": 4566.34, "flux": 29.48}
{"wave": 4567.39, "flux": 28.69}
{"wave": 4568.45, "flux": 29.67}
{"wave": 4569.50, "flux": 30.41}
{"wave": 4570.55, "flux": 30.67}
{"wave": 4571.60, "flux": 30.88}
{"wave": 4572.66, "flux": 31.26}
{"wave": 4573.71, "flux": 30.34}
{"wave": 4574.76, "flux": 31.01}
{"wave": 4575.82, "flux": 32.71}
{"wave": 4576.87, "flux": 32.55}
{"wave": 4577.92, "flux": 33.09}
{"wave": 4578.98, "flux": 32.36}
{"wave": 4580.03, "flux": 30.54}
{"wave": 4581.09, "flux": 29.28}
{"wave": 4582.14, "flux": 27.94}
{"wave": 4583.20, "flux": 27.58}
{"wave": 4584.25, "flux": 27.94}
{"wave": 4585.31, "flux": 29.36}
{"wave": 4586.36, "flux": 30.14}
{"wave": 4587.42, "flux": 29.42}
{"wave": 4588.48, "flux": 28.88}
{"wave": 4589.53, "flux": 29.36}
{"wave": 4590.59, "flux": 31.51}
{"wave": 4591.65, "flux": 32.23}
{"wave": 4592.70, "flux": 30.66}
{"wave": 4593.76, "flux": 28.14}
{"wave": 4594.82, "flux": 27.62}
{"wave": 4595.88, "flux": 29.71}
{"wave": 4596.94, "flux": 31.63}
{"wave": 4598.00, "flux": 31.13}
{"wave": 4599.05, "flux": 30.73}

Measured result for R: 1.4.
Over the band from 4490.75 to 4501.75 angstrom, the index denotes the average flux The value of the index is 28.1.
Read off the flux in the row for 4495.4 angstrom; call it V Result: 29.14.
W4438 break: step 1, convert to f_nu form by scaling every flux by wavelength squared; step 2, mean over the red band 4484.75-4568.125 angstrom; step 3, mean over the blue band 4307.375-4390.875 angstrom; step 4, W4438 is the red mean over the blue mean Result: 1.4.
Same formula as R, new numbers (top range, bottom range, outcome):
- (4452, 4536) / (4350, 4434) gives 1.12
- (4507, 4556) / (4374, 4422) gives 1.18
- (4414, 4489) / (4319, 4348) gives 1.14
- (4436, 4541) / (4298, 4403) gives 1.22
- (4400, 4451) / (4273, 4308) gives 1.36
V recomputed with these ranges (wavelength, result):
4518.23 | 30.87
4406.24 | 21.55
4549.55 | 26.91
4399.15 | 27.88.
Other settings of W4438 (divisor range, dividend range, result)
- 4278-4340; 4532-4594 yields 1.58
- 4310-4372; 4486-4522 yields 1.36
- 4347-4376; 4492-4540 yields 1.22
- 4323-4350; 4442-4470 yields 1.20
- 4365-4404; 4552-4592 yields 1.32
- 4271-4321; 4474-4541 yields 1.66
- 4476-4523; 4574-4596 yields 1.05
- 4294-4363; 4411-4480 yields 1.31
